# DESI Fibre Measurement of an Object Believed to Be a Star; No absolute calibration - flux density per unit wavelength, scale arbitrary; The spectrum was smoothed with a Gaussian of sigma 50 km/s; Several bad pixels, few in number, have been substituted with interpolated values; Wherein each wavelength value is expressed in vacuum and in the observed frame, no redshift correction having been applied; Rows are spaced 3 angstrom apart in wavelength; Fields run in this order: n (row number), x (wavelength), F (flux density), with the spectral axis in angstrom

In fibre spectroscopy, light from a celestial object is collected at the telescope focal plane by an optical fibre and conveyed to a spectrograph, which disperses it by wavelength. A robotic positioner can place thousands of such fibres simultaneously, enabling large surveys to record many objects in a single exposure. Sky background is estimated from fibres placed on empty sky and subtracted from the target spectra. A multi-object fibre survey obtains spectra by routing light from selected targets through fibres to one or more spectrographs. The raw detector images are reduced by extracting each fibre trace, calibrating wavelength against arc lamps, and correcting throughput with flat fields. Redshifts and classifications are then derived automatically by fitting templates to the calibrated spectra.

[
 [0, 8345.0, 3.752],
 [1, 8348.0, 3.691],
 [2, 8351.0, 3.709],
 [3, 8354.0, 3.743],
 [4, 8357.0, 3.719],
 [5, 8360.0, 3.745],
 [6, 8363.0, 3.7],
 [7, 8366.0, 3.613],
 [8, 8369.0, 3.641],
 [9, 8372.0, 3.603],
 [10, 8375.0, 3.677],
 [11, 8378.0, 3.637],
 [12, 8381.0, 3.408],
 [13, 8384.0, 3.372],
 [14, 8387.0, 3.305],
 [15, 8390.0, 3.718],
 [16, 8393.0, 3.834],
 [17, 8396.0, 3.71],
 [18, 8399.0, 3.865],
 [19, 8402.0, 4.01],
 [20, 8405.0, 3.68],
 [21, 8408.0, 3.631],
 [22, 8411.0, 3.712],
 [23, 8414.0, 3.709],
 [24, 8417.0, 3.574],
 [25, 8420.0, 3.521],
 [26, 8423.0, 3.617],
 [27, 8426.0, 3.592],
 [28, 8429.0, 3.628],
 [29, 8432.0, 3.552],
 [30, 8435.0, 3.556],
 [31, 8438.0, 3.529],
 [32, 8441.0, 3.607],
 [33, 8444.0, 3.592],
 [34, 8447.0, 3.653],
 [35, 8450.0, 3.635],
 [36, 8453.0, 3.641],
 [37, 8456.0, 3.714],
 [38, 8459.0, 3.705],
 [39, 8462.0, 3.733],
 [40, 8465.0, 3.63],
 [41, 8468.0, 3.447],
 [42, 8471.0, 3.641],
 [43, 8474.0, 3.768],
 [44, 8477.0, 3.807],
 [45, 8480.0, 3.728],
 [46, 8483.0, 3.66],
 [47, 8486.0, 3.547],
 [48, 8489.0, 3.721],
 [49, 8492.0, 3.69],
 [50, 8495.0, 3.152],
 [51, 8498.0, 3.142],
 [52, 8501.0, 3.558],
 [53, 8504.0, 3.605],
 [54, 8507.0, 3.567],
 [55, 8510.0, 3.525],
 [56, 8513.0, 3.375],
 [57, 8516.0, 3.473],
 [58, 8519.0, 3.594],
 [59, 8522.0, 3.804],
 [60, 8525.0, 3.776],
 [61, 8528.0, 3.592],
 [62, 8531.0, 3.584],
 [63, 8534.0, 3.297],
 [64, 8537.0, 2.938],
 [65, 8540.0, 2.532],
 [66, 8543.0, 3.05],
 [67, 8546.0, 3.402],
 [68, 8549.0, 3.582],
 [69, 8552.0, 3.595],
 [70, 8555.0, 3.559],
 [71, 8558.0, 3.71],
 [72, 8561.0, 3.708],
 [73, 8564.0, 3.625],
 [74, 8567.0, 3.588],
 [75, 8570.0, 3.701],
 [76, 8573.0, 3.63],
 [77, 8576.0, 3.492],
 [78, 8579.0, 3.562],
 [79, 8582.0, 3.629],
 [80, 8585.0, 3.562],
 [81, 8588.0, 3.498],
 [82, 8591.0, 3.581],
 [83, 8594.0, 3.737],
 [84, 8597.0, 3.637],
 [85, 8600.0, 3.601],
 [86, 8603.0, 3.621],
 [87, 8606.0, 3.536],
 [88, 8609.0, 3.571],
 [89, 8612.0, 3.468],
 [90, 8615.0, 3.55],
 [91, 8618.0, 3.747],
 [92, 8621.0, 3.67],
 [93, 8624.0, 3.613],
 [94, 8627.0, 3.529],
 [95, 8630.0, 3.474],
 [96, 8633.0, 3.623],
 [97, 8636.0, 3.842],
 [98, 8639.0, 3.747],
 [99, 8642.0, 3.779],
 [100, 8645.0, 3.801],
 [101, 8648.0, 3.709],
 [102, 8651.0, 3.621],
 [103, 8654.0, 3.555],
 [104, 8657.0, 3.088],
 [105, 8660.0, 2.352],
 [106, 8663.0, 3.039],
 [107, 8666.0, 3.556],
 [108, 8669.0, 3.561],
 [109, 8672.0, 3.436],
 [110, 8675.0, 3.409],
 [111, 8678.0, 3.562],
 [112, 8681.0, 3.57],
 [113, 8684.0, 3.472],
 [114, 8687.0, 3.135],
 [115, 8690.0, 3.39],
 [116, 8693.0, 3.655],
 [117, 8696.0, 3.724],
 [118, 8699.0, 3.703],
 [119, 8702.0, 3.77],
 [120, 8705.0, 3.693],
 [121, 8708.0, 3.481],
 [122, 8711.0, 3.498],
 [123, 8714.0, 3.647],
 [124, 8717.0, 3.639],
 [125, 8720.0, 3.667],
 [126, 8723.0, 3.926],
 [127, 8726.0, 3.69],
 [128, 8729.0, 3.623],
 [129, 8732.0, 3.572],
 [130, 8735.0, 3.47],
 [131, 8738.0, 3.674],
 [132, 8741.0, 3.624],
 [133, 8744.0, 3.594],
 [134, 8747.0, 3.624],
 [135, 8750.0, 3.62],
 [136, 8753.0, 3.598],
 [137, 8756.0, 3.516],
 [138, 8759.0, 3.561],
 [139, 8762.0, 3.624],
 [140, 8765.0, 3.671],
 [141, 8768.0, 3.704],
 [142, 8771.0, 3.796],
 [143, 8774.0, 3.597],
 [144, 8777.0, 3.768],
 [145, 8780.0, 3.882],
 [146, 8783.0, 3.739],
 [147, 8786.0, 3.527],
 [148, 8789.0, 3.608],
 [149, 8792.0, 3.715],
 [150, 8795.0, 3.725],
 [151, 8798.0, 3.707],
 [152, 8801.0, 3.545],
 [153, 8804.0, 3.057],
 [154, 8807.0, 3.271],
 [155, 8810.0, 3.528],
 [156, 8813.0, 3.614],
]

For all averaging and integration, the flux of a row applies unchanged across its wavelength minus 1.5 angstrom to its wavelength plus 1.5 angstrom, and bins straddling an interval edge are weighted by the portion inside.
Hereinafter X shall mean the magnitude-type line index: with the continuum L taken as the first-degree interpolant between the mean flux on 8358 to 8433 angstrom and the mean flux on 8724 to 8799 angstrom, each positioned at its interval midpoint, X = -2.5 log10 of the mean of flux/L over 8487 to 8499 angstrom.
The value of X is 0.062 mag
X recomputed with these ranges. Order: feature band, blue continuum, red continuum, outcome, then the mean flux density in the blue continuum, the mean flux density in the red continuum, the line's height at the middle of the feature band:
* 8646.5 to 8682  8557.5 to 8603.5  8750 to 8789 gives 0.08 mag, 3.62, 3.66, 3.64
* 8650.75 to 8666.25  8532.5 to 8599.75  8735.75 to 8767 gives 0.13 mag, 3.48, 3.61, 3.55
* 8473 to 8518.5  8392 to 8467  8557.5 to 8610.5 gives 0.03 mag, 3.66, 3.61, 3.64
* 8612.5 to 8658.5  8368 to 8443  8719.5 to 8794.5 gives 0.01 mag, 3.63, 3.66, 3.65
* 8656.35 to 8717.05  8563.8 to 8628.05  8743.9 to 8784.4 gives 0.06 mag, 3.6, 3.67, 3.63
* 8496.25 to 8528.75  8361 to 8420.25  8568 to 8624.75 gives 0.02 mag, 3.65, 3.6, 3.62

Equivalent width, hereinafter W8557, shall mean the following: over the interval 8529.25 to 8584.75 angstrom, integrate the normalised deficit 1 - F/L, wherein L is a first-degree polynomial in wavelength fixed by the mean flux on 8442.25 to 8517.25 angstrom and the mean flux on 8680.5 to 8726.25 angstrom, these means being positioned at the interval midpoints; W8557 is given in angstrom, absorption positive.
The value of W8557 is 2.1 angstrom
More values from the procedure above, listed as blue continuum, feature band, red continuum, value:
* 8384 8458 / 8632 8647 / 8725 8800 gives -0.47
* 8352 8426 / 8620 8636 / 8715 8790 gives 0.22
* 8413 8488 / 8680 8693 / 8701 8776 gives 0.78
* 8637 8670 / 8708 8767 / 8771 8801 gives -0.31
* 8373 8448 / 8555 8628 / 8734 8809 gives 0.24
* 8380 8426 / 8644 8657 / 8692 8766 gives 0.13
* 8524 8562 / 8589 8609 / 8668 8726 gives -0.85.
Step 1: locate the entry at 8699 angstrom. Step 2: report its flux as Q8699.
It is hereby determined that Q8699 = 3.703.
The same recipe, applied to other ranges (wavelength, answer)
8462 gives 3.733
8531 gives 3.584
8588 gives 3.498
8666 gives 3.556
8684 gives 3.472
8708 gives 3.481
